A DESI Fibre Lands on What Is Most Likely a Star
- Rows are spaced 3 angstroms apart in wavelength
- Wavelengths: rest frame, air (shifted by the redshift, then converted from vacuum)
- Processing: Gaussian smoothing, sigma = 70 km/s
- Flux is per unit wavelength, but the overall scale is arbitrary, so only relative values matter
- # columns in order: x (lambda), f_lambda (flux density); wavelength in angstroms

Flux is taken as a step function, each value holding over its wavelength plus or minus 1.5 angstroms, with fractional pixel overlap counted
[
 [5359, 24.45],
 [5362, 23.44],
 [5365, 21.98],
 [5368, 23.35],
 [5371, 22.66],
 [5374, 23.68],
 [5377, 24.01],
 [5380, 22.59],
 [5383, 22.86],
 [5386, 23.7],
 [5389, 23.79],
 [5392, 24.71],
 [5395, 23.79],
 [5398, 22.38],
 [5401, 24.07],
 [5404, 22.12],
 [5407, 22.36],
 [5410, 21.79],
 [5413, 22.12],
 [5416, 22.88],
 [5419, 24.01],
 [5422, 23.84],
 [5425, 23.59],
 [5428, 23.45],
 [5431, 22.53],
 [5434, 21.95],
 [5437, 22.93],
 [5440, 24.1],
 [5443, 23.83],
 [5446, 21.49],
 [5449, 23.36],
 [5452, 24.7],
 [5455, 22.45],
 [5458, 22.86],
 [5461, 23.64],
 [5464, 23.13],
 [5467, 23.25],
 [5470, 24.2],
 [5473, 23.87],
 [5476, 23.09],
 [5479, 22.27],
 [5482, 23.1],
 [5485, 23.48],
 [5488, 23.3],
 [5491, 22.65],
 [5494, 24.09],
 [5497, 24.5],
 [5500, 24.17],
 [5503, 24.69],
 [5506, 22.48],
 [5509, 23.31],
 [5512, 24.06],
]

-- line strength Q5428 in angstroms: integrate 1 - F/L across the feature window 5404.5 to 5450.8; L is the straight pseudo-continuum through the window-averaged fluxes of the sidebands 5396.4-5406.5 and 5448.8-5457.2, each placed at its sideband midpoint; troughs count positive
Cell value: 0.4 angstroms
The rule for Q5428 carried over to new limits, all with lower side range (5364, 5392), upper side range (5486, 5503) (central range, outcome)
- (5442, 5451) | 0.25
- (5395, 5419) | 0.73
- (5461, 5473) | 0.05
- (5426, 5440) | 0.38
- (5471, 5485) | 0.34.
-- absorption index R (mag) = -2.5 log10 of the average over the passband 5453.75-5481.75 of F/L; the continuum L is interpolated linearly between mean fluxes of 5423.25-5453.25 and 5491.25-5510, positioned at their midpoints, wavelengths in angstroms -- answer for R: 0.01 mag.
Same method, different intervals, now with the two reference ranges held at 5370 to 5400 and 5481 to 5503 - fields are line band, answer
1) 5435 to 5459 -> 0.02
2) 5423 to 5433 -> 0.02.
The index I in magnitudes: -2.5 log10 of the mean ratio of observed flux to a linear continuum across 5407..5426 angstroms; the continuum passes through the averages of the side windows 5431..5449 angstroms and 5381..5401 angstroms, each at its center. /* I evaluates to 0.01 mag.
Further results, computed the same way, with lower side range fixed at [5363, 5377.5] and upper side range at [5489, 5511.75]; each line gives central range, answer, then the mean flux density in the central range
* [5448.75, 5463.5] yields 0.005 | 23.4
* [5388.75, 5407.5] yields -0.005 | 23.3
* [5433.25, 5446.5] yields 0.019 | 23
